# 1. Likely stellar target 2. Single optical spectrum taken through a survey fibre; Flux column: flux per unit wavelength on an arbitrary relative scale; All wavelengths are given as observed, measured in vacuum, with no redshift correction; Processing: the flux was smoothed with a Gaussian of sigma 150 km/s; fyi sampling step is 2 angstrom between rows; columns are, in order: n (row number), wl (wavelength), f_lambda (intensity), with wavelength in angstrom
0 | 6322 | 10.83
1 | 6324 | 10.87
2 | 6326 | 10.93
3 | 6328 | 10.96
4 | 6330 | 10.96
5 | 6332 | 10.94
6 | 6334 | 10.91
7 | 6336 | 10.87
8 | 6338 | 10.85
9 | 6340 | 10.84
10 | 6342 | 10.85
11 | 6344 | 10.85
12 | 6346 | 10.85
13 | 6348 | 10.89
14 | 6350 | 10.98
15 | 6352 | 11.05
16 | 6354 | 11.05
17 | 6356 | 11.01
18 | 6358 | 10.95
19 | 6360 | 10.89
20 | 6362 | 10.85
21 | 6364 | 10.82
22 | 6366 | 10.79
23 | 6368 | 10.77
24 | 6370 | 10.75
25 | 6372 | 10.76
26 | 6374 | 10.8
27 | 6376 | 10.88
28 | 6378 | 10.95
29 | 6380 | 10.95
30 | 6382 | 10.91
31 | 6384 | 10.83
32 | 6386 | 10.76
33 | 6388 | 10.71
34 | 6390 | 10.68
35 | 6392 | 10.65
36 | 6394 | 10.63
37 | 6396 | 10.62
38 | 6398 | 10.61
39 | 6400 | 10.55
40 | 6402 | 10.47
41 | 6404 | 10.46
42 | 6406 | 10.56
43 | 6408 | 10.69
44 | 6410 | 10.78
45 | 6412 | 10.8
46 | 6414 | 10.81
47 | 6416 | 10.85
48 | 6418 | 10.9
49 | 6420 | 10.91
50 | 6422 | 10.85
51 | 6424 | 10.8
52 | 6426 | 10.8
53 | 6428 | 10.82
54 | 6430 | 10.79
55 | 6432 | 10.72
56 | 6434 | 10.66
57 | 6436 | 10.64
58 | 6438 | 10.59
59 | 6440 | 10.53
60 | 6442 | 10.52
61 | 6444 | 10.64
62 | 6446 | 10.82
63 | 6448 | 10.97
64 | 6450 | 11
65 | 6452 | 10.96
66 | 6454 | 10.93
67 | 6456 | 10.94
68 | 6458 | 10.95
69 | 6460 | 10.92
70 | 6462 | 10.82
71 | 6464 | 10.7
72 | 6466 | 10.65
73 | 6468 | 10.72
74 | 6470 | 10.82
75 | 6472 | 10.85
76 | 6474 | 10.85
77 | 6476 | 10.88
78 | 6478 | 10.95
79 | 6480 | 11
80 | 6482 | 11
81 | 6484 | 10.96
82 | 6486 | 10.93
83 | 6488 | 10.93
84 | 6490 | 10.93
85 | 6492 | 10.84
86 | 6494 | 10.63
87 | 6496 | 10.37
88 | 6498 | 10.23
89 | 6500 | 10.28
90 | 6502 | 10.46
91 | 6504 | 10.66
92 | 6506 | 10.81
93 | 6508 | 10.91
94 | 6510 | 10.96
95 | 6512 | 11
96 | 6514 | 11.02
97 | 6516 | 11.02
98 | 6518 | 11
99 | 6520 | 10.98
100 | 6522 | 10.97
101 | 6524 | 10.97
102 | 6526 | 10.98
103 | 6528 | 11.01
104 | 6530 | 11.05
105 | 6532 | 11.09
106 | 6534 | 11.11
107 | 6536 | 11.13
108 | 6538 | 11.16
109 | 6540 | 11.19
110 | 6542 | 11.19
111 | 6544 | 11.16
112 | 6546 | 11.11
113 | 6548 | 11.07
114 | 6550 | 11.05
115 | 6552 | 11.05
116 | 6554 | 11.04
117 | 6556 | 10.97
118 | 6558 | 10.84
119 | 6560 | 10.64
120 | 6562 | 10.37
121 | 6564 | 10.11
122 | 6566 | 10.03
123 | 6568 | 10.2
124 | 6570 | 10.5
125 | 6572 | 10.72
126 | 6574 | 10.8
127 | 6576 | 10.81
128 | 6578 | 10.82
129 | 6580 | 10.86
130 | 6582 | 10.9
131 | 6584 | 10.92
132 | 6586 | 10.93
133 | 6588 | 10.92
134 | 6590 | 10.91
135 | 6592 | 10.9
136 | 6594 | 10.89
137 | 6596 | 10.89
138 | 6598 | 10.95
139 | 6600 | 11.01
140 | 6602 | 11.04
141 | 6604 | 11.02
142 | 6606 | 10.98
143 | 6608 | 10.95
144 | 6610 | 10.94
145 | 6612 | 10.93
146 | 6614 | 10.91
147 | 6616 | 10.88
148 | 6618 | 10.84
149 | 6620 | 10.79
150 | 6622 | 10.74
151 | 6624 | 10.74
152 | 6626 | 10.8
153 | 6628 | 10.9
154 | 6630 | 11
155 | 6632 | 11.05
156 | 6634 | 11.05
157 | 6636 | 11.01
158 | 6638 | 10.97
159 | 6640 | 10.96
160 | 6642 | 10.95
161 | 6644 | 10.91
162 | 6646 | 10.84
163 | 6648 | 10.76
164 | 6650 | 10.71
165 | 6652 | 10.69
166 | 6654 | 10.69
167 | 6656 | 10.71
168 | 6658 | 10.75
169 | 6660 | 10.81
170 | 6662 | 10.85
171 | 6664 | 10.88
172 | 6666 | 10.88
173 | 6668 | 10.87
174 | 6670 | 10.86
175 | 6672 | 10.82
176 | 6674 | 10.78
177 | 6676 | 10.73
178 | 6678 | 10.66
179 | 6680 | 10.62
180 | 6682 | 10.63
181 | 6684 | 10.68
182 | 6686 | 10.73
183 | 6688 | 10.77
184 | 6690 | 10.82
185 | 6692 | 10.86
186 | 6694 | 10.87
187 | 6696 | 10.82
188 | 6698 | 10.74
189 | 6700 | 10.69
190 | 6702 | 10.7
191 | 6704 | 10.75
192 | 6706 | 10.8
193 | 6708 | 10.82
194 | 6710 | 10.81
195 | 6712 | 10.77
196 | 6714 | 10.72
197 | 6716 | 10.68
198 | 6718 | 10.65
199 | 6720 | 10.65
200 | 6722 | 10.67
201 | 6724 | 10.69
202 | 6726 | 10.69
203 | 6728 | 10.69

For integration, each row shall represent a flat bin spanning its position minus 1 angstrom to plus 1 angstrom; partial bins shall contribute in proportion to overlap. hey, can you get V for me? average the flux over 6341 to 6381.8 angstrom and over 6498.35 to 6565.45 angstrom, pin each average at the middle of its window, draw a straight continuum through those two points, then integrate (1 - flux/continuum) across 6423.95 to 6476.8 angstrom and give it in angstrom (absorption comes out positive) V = 0.5 angstrom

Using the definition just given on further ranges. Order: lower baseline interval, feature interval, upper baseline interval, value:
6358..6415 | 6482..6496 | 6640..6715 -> -0.1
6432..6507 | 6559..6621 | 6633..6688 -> 0.0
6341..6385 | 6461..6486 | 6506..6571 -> 0.1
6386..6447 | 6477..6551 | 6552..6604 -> -1.2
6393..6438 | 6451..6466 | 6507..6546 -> 0.0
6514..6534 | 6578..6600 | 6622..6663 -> 0.0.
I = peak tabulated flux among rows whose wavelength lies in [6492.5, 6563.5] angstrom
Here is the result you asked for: 11.19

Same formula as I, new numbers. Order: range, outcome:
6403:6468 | 11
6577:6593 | 10.93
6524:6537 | 11.13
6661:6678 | 10.88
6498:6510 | 10.96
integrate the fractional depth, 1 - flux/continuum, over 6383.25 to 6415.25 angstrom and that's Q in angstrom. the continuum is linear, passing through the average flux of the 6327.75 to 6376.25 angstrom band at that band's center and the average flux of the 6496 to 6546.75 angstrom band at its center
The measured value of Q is 0.7 angstrom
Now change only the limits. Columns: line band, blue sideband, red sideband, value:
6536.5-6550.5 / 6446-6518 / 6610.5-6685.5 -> -0.4 angstrom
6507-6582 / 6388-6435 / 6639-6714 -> -1.0 angstrom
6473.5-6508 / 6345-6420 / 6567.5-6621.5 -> 0.2 angstrom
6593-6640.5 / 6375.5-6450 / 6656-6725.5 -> -0.8 angstrom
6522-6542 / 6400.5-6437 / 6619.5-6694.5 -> -0.6 angstrom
